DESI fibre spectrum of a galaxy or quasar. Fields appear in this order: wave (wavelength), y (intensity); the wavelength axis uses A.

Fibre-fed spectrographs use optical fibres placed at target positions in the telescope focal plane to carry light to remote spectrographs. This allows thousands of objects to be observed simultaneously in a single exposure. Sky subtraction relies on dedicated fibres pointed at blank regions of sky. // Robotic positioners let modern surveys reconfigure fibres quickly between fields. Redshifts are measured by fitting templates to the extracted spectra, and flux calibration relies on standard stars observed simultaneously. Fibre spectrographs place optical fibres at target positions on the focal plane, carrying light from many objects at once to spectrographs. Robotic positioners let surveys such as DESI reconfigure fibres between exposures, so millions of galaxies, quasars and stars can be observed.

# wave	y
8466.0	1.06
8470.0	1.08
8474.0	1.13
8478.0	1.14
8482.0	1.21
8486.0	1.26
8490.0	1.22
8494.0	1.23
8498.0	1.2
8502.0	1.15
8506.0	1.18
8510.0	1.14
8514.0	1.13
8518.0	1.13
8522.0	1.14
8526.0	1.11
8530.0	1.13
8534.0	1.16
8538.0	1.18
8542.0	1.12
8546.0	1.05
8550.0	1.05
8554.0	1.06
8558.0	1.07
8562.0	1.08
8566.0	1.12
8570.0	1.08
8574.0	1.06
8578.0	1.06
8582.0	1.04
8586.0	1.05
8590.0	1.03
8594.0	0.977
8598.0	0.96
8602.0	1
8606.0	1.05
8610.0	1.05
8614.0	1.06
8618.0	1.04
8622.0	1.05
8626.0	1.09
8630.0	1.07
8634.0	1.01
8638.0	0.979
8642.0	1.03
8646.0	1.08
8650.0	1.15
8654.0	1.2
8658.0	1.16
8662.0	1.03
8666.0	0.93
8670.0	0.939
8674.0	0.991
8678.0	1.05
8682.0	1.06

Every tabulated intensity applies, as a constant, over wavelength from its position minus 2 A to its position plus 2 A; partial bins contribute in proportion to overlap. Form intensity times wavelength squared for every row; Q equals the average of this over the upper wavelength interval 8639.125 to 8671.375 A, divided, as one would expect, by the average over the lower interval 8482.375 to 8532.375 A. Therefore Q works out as 0.94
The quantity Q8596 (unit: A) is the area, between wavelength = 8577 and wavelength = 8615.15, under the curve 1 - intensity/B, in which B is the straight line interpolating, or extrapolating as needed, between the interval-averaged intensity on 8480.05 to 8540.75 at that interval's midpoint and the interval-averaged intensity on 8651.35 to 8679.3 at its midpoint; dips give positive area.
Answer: 2.6 A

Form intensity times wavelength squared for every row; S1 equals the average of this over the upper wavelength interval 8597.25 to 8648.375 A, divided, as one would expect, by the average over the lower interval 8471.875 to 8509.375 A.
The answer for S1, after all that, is 0.90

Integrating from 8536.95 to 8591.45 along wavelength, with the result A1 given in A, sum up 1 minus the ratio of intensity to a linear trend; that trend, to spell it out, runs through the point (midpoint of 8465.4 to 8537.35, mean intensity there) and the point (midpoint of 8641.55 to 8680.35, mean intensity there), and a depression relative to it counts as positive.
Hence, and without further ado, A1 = 2.2 A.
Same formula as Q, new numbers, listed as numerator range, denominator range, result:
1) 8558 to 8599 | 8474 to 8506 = 0.90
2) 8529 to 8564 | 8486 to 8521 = 0.94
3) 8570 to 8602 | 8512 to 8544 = 0.92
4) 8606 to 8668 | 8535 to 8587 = 1.00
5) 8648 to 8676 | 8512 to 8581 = 0.99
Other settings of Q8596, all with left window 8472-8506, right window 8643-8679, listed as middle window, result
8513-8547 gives 0.88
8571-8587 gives 0.96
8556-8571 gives 0.61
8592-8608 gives 1.57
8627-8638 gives 0.48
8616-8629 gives 0.33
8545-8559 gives 1.05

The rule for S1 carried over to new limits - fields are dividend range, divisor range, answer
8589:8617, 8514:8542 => 0.91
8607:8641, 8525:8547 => 0.94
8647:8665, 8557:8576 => 1.06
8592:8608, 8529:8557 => 0.91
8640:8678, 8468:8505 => 0.93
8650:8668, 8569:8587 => 1.05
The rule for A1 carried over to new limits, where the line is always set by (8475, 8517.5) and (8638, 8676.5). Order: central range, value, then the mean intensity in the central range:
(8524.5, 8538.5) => 0.1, 1.14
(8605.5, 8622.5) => 0.6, 1.05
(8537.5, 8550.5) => 0.5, 1.1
